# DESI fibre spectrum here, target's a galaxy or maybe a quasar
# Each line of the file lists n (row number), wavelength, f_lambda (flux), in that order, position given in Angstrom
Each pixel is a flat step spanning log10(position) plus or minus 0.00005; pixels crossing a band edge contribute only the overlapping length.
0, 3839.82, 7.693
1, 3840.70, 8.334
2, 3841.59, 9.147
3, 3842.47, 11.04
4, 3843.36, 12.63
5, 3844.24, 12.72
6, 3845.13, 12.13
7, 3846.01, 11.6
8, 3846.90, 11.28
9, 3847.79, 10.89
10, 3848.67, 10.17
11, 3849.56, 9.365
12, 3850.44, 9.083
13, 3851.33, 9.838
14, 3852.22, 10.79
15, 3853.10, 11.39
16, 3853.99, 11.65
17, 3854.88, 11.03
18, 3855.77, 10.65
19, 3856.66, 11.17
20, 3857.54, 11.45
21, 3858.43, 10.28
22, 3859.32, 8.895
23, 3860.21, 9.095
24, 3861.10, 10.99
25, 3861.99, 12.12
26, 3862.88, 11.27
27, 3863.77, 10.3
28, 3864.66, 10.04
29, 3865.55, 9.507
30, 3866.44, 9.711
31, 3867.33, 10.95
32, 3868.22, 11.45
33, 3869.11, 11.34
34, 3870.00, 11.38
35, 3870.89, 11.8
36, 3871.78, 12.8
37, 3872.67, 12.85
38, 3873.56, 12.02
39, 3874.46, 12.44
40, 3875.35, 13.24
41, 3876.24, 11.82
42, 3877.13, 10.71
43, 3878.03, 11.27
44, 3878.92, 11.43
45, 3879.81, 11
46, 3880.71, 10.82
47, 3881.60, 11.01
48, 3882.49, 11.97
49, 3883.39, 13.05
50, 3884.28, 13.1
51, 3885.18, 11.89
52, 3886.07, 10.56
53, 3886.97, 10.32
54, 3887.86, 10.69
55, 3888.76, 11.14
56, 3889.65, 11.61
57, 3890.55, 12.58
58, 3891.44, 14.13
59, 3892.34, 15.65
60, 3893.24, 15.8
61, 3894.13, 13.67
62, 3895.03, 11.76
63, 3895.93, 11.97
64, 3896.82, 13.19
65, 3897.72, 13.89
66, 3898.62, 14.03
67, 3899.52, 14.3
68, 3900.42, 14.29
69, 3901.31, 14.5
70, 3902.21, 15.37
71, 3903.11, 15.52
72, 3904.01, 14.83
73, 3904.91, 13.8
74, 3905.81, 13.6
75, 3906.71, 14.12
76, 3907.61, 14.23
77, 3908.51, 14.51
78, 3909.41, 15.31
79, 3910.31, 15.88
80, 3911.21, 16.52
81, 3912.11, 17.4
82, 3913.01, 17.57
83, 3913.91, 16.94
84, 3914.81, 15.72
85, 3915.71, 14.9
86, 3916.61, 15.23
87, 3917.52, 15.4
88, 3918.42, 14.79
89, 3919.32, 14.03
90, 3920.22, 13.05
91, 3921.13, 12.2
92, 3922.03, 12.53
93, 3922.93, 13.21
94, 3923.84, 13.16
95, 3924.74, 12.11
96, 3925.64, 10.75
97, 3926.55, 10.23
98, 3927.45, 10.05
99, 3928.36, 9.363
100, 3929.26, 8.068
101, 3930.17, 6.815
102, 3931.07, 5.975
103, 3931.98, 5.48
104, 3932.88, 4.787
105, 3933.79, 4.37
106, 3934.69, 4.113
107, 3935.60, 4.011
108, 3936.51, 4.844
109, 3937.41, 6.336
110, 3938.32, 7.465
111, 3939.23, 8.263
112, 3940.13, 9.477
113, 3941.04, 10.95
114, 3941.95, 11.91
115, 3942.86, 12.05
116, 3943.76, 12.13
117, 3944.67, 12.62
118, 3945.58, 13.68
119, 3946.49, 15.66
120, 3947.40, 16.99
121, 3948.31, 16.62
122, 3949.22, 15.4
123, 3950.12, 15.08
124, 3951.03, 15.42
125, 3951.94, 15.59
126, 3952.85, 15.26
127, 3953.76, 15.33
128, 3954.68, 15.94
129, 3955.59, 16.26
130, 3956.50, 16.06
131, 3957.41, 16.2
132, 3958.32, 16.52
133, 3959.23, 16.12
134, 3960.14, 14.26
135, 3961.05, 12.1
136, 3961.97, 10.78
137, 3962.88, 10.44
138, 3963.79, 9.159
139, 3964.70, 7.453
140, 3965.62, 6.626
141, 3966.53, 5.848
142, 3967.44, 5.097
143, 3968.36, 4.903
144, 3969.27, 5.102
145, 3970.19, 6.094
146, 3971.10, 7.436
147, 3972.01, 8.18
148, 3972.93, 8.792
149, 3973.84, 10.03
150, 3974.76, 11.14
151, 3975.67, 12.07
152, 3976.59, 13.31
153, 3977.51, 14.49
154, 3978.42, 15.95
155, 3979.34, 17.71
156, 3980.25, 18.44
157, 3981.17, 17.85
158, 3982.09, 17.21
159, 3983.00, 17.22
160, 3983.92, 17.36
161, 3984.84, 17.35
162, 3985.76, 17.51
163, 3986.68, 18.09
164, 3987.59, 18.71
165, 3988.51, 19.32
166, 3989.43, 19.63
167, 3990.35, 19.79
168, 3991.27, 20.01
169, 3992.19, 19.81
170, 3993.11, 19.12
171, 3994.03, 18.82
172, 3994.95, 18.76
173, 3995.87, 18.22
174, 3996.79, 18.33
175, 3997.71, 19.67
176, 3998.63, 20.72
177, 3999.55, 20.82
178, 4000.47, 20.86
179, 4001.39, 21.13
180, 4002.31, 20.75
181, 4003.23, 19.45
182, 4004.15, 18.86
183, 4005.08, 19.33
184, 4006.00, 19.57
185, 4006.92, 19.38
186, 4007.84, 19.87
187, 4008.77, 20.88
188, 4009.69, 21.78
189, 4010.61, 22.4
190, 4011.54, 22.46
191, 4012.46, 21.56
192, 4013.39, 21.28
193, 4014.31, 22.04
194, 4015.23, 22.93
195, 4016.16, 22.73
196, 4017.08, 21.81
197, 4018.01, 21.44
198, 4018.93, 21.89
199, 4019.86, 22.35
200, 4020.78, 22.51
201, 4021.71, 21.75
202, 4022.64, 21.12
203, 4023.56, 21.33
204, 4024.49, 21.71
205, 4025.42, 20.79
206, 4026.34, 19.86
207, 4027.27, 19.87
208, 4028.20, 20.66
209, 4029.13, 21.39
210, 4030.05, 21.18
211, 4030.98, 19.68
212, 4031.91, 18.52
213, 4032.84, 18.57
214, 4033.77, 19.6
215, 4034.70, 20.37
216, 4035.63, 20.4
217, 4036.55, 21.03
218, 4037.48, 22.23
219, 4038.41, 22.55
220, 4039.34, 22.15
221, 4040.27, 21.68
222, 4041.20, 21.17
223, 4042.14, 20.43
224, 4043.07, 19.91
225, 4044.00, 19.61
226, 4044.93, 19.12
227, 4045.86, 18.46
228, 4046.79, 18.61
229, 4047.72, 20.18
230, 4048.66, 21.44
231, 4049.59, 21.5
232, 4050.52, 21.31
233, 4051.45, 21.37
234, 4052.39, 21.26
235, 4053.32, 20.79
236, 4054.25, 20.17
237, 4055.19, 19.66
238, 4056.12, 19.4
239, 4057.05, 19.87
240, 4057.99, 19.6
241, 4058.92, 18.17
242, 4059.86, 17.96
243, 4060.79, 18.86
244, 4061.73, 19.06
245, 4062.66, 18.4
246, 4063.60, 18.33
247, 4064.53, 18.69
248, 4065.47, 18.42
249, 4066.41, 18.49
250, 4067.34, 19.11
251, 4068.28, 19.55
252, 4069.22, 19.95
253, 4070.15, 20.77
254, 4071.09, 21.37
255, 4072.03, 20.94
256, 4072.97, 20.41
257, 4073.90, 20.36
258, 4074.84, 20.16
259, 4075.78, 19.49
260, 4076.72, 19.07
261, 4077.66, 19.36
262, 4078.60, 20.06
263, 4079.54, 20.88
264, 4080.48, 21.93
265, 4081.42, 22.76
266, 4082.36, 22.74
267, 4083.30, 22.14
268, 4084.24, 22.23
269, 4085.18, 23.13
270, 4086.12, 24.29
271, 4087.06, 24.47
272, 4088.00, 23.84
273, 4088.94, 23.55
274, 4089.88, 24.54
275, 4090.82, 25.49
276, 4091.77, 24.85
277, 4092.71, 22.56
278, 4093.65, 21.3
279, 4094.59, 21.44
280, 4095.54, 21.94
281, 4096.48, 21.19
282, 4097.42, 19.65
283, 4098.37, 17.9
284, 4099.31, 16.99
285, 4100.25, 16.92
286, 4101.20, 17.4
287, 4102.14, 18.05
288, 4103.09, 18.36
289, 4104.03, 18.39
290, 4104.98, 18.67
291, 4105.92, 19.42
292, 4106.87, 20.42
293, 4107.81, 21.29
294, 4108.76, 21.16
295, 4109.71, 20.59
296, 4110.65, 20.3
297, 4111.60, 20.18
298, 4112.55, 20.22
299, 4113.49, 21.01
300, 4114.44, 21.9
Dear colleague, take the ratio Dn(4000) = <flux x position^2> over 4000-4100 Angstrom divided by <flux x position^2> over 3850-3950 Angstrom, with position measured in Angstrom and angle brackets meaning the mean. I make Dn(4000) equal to 1.9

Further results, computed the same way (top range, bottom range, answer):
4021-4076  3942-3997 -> 1.47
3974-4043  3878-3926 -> 1.53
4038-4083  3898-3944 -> 1.82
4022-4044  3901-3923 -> 1.48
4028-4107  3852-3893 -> 1.97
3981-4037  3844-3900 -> 1.86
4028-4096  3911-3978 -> 1.92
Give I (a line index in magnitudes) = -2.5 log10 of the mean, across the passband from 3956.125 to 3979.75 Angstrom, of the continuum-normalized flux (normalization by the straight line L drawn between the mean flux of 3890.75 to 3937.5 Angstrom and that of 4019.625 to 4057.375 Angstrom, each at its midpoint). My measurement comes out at 0.42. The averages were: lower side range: 12.4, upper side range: 20.6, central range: 10.8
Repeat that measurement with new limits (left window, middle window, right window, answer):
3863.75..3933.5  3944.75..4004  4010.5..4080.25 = 0.110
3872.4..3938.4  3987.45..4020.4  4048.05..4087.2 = -0.192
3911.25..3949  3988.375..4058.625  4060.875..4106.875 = -0.213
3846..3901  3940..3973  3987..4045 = 0.355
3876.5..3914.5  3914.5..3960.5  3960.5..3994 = 0.123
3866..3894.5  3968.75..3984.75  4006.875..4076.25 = 0.308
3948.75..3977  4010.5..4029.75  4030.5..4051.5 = -0.197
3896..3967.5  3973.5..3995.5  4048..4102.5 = -0.108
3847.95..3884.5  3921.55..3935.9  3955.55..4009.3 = 0.494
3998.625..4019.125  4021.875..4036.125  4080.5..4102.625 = 0.044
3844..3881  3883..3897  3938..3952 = -0.074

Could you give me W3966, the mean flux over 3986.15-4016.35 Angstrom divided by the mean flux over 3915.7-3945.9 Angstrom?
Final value 2.0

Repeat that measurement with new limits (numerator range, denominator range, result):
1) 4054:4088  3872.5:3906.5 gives 1.59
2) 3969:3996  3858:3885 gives 1.37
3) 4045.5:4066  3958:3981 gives 1.82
